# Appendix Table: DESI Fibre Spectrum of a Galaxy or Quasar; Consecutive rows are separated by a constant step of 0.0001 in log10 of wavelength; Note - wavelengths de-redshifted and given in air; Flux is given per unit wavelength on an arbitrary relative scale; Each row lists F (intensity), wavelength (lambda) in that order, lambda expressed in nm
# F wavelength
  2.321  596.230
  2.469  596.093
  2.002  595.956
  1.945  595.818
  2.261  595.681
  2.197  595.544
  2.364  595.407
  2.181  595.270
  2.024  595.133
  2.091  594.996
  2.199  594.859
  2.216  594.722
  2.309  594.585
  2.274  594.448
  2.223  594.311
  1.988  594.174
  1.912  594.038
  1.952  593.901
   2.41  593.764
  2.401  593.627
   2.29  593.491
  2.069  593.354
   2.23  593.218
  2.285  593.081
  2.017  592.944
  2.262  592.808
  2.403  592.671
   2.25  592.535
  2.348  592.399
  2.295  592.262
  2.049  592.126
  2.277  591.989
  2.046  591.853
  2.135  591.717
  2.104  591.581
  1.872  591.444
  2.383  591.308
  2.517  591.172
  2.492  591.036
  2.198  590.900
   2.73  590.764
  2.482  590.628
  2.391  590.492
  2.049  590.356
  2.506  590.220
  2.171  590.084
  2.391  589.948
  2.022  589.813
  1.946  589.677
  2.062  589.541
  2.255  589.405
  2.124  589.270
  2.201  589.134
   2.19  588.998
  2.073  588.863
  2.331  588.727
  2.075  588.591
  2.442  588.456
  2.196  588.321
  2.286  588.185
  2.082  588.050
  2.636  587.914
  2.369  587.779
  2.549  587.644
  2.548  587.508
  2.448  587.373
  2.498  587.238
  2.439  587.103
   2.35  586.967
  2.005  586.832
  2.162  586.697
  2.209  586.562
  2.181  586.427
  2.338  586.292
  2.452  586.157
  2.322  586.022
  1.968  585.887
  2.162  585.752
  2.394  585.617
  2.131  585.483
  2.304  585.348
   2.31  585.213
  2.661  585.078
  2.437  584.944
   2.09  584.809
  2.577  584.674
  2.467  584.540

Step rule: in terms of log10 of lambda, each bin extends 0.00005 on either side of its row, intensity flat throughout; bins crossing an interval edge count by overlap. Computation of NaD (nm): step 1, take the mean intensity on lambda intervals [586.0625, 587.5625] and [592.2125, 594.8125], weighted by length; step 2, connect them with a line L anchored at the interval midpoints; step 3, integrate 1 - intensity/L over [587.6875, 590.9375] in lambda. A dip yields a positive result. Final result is 0.04 nm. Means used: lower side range 2.33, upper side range 2.22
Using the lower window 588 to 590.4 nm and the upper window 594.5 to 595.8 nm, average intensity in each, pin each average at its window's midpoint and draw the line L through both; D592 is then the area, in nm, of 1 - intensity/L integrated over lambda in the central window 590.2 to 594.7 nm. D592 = -0.10 nm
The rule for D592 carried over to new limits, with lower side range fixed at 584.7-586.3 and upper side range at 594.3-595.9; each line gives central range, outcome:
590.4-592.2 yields -0.037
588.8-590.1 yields 0.065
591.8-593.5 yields 0.000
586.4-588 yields -0.060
